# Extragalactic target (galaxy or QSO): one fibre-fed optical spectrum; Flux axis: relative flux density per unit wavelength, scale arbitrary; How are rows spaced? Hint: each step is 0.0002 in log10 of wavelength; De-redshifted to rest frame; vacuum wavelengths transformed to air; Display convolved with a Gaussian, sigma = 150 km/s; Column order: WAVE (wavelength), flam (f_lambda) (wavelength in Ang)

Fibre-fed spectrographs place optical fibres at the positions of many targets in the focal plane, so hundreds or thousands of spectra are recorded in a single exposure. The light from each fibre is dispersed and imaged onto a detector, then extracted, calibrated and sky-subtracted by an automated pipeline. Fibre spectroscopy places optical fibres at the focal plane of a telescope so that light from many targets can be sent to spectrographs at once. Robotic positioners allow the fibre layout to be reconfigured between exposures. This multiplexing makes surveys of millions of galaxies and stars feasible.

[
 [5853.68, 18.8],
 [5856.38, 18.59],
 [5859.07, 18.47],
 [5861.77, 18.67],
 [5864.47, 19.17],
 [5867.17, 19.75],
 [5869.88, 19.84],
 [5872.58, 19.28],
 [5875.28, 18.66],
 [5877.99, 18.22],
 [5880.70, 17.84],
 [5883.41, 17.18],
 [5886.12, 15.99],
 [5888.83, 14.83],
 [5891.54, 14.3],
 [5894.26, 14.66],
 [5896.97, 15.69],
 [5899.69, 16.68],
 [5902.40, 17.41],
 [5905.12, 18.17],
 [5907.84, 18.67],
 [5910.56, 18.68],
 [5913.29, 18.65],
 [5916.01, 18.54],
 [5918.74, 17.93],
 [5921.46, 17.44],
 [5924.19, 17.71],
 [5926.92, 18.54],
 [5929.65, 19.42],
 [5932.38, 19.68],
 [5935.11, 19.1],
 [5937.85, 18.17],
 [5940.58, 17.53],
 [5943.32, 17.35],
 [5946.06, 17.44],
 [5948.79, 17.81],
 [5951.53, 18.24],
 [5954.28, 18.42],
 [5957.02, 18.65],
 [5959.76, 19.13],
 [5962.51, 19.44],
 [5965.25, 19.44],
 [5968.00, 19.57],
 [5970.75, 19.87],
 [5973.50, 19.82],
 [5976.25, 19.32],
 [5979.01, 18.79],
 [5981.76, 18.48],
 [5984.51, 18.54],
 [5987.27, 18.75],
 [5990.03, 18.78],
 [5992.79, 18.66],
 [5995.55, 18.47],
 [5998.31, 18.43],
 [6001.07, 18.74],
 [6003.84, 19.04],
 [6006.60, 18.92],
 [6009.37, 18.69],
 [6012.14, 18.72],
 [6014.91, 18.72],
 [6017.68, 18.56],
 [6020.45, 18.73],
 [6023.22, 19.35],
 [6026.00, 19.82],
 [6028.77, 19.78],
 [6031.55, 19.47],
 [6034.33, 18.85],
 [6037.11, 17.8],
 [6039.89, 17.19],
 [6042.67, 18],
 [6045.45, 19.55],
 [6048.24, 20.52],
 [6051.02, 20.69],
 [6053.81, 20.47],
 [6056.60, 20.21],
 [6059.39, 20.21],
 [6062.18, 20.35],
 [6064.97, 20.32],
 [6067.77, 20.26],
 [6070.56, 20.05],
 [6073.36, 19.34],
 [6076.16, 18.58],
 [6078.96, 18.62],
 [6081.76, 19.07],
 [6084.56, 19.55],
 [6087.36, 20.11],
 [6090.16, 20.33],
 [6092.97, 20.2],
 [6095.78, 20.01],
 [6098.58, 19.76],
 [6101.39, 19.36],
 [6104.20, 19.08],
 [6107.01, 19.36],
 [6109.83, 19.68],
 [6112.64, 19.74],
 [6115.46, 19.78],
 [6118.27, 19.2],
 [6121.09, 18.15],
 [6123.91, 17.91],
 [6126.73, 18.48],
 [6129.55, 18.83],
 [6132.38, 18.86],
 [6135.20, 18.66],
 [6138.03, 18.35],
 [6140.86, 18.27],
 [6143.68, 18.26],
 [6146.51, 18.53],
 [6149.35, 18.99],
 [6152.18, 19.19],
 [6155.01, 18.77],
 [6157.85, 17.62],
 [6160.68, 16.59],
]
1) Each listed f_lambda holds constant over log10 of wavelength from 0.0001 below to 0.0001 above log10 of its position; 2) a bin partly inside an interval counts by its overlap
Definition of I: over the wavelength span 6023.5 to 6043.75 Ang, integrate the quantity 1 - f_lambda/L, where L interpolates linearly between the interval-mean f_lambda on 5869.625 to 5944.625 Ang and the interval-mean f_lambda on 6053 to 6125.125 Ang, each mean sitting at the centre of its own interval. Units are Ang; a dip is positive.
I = 0.29 Ang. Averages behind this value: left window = 17.7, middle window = 18.7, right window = 19.6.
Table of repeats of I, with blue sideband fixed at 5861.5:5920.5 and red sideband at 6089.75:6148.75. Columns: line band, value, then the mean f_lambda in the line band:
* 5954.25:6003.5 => -2.12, 19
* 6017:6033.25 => -0.73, 19.3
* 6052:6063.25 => -0.99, 20.3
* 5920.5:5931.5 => -0.31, 18.4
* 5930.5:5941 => -0.49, 18.8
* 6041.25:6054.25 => -0.82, 19.8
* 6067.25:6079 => -0.39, 19.4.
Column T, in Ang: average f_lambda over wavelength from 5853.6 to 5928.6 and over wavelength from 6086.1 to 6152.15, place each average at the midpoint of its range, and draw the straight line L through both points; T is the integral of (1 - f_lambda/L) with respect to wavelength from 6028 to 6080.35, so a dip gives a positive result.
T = -2.1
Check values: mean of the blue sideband 17.8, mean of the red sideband 19.1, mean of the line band 19.5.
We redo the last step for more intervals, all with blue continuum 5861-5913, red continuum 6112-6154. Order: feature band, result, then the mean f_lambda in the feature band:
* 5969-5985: -1.1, 19.2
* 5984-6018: -1.1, 18.7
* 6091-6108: -1.0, 19.7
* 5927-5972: -2.1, 18.7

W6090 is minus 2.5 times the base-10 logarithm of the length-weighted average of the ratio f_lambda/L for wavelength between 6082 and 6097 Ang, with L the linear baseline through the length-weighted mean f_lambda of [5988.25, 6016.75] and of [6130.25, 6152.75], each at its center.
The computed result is -0.07 mag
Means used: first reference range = 18.7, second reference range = 18.6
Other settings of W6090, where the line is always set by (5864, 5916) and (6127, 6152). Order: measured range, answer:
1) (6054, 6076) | -0.10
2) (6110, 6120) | -0.06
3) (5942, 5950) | 0.02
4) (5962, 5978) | -0.10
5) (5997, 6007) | -0.04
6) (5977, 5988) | -0.04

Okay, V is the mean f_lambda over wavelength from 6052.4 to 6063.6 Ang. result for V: 20.3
